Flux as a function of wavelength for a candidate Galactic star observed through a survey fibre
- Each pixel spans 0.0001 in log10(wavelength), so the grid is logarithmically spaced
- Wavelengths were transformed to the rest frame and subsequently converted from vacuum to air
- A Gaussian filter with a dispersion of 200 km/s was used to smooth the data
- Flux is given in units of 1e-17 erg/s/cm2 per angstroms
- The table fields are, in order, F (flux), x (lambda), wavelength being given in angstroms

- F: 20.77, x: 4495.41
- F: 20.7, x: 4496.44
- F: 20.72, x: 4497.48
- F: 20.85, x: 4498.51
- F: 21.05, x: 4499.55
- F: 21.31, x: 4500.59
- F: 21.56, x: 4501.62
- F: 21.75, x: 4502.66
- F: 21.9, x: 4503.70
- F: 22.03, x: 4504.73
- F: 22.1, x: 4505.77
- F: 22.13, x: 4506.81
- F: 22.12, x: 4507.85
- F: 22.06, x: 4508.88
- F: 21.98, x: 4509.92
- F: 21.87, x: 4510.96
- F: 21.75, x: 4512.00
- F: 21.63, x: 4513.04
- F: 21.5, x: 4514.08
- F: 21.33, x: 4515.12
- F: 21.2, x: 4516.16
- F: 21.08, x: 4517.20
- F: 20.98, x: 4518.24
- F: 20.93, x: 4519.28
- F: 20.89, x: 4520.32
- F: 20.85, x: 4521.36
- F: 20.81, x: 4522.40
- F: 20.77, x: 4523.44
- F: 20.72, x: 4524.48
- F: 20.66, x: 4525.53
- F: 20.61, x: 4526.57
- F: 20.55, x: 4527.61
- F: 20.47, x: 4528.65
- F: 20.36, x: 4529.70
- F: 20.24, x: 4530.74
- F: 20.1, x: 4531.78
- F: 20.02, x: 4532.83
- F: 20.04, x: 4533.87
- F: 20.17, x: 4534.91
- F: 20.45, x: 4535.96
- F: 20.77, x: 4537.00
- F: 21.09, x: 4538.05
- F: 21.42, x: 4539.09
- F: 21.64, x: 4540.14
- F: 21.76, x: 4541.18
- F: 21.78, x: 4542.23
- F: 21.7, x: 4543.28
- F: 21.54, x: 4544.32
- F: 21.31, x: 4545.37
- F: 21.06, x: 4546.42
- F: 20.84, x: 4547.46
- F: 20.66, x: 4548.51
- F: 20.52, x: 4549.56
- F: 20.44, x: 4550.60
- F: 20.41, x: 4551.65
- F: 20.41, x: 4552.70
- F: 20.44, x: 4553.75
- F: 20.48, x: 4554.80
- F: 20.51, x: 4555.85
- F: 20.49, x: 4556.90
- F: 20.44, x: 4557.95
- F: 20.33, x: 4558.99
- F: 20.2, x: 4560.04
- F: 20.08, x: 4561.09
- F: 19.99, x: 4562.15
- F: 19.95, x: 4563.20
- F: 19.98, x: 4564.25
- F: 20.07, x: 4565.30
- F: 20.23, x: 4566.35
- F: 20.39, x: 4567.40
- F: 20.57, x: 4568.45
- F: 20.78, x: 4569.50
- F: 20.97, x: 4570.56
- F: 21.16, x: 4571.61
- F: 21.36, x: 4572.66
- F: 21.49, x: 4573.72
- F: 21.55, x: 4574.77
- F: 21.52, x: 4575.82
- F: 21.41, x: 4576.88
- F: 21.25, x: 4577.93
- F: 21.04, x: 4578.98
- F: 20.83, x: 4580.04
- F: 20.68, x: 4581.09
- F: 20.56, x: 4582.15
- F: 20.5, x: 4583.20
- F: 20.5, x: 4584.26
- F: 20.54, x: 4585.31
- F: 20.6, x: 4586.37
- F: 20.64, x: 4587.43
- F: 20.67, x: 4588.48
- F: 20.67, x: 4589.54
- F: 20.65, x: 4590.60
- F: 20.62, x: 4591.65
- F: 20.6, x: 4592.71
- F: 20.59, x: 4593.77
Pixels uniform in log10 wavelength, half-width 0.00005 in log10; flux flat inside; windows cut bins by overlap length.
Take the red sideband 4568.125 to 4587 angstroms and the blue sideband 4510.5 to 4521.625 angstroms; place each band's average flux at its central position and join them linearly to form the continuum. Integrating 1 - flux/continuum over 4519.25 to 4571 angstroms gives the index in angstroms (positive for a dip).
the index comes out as 1.2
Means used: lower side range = 21.3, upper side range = 21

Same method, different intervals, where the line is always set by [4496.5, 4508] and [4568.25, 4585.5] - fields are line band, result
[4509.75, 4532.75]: 0.50 angstroms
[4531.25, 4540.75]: 0.29 angstroms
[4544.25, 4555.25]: 0.25 angstroms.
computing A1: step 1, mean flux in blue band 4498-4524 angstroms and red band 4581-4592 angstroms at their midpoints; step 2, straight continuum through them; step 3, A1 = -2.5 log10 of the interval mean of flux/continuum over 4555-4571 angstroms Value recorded 0.028 mag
